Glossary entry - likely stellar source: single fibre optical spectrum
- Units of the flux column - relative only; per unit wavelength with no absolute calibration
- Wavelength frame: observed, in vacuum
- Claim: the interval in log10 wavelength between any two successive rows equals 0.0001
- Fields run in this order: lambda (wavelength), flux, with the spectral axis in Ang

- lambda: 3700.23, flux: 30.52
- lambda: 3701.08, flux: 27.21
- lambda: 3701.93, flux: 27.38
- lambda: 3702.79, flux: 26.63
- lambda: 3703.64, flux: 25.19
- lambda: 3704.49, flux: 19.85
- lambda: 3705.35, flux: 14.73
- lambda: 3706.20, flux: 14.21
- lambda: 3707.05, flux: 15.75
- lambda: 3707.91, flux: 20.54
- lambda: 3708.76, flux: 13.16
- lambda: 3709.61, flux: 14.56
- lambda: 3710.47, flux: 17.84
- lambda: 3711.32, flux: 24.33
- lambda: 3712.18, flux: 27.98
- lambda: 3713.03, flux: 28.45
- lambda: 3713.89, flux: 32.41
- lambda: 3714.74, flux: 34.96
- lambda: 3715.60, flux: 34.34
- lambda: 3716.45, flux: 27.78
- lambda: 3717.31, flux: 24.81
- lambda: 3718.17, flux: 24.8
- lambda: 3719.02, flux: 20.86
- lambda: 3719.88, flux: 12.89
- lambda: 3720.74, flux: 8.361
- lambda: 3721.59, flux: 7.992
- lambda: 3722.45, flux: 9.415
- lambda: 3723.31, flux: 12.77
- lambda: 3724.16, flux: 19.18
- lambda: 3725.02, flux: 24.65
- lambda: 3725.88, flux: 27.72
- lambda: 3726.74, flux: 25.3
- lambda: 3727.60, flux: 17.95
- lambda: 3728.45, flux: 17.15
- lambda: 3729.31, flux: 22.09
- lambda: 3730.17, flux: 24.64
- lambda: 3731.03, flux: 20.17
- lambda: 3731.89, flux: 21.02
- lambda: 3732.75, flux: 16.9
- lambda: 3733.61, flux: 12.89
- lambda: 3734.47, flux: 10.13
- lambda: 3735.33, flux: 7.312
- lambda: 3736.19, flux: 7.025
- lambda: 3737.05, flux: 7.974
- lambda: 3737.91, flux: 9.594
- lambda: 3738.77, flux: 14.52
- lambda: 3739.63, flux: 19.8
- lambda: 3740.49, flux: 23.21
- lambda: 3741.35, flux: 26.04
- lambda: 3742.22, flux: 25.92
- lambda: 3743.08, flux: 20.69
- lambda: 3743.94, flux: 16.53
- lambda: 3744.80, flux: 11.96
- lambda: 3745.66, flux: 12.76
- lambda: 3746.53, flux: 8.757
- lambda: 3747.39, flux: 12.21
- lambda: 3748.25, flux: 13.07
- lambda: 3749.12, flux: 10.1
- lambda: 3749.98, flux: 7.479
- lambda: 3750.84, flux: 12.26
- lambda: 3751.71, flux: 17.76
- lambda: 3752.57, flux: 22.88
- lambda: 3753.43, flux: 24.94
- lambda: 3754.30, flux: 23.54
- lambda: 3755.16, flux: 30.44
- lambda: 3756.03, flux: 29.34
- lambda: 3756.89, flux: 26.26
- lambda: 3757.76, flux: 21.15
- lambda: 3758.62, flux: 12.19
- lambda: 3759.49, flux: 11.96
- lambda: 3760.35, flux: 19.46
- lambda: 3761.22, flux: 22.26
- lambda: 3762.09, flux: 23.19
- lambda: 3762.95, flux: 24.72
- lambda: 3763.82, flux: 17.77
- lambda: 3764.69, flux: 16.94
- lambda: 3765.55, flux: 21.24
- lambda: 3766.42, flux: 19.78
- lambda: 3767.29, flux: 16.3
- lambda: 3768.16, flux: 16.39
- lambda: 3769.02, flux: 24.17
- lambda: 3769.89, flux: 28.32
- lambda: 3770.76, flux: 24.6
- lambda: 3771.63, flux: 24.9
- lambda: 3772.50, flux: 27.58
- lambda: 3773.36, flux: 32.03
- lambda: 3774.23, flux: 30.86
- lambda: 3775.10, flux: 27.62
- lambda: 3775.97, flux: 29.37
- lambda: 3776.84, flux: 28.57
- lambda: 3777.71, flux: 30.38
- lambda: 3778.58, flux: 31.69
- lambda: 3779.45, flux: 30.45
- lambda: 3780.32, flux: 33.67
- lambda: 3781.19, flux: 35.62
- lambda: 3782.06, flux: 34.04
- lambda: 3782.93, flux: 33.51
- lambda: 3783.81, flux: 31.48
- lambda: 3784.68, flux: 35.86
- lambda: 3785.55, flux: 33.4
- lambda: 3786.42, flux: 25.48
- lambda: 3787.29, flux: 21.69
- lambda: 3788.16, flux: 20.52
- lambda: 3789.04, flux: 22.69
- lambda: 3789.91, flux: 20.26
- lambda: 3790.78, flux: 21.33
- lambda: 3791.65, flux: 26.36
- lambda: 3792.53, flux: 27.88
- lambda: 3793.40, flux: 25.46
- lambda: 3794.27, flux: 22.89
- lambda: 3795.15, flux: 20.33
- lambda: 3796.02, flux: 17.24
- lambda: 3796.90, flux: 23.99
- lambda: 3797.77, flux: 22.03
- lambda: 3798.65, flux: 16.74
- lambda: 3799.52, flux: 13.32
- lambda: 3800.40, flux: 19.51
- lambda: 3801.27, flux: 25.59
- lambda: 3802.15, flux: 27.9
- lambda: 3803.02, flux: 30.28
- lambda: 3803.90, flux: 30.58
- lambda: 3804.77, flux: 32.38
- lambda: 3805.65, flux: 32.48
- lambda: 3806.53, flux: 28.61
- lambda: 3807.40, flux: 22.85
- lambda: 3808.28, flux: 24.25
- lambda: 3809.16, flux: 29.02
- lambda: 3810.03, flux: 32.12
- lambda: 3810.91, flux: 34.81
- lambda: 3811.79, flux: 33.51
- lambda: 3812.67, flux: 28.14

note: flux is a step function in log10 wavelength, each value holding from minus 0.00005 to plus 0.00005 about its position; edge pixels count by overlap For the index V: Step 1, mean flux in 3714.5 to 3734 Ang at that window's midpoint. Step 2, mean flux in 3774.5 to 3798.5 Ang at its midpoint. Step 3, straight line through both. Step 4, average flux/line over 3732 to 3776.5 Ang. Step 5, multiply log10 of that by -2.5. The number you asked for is 0.23 mag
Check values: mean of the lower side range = 20.2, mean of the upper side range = 27.1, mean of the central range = 19.2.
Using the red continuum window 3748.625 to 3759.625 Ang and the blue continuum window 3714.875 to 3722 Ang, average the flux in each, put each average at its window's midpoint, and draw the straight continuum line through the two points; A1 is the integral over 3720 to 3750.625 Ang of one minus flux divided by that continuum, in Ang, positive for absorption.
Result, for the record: 6.7 Ang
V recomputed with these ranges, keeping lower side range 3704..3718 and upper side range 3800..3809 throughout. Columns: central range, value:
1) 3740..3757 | 0.31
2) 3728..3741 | 0.46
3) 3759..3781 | 0.05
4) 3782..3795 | 0.01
